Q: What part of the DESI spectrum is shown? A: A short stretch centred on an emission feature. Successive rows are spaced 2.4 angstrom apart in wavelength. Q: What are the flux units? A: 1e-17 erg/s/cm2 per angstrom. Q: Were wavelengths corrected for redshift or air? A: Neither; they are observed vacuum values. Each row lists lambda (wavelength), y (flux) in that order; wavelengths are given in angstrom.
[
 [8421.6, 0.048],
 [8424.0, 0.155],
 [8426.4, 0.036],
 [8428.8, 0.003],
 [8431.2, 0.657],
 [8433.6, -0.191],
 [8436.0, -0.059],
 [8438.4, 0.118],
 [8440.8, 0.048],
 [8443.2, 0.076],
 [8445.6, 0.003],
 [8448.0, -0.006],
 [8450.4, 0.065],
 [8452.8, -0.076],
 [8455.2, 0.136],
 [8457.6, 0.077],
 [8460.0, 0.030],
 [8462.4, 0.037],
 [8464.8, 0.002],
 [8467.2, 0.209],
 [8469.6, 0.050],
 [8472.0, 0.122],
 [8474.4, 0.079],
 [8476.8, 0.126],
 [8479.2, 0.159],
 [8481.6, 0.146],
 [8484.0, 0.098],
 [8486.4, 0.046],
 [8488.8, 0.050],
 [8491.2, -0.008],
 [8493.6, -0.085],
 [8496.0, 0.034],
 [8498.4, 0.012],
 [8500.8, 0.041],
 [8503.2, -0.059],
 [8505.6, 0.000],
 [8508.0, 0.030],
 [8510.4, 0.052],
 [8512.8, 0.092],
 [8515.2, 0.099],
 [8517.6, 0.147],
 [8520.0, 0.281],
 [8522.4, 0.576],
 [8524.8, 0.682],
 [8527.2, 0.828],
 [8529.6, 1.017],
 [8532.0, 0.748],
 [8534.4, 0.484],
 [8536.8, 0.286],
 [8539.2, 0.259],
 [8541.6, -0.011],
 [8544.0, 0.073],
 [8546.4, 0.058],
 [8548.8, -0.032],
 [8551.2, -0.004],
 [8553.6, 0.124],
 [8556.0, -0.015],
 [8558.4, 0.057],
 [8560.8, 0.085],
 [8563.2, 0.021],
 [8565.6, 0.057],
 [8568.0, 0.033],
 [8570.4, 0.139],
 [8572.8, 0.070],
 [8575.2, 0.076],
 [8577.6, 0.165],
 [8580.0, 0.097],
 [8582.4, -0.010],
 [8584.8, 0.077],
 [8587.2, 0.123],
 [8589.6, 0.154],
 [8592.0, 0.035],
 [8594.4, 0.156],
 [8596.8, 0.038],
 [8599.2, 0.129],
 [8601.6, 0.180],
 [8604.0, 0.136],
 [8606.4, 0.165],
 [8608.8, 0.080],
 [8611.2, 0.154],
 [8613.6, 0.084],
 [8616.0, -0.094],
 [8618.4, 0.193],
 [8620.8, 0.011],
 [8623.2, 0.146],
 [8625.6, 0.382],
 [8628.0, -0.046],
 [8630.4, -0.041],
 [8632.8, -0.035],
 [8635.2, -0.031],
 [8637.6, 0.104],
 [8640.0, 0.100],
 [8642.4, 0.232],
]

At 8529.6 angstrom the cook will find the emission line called [O II]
